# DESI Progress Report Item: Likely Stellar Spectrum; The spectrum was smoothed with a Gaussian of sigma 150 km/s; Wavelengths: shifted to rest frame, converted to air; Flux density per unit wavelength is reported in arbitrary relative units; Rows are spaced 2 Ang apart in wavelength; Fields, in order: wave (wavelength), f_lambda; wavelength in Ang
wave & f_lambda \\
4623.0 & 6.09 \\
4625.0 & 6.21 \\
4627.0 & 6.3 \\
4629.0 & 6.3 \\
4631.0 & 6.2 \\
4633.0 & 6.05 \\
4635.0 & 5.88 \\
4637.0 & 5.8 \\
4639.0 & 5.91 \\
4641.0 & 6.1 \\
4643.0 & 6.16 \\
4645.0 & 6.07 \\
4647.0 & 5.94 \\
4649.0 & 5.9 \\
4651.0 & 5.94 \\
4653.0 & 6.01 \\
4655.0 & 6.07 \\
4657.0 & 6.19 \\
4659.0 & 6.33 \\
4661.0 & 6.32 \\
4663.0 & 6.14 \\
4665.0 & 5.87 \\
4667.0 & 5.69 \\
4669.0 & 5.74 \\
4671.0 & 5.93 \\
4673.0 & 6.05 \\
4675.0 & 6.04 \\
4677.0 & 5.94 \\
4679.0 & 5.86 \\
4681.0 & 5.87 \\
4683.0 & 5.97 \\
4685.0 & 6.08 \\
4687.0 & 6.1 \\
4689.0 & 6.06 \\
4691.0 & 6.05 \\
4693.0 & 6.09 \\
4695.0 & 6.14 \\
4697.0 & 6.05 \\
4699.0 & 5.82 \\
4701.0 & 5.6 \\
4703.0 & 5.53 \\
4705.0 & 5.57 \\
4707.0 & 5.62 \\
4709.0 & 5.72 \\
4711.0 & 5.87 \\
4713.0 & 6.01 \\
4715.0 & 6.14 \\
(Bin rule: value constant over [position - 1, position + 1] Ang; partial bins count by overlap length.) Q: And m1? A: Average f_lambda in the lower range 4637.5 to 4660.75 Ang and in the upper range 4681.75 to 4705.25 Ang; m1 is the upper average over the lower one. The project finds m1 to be 0.98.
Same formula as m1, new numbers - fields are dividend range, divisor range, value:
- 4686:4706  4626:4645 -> 0.97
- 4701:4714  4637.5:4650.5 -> 0.95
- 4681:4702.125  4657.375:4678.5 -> 1.00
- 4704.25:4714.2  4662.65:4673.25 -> 0.98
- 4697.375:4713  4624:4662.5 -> 0.94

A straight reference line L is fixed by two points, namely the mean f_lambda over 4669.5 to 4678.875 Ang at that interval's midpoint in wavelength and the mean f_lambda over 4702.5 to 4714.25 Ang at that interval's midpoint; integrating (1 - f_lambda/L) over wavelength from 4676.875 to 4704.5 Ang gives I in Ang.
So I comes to -0.4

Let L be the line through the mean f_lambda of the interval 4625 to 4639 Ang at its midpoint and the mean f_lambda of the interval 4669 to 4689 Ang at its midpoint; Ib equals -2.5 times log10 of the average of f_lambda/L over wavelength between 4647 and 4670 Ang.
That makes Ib 0.00 mag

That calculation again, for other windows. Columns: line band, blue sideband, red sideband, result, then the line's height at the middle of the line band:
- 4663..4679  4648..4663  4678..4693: 0.03 mag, 6.06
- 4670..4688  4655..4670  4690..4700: 0.01 mag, 6.04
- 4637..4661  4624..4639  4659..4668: 0.00 mag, 6.06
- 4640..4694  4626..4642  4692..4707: -0.01 mag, 5.94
